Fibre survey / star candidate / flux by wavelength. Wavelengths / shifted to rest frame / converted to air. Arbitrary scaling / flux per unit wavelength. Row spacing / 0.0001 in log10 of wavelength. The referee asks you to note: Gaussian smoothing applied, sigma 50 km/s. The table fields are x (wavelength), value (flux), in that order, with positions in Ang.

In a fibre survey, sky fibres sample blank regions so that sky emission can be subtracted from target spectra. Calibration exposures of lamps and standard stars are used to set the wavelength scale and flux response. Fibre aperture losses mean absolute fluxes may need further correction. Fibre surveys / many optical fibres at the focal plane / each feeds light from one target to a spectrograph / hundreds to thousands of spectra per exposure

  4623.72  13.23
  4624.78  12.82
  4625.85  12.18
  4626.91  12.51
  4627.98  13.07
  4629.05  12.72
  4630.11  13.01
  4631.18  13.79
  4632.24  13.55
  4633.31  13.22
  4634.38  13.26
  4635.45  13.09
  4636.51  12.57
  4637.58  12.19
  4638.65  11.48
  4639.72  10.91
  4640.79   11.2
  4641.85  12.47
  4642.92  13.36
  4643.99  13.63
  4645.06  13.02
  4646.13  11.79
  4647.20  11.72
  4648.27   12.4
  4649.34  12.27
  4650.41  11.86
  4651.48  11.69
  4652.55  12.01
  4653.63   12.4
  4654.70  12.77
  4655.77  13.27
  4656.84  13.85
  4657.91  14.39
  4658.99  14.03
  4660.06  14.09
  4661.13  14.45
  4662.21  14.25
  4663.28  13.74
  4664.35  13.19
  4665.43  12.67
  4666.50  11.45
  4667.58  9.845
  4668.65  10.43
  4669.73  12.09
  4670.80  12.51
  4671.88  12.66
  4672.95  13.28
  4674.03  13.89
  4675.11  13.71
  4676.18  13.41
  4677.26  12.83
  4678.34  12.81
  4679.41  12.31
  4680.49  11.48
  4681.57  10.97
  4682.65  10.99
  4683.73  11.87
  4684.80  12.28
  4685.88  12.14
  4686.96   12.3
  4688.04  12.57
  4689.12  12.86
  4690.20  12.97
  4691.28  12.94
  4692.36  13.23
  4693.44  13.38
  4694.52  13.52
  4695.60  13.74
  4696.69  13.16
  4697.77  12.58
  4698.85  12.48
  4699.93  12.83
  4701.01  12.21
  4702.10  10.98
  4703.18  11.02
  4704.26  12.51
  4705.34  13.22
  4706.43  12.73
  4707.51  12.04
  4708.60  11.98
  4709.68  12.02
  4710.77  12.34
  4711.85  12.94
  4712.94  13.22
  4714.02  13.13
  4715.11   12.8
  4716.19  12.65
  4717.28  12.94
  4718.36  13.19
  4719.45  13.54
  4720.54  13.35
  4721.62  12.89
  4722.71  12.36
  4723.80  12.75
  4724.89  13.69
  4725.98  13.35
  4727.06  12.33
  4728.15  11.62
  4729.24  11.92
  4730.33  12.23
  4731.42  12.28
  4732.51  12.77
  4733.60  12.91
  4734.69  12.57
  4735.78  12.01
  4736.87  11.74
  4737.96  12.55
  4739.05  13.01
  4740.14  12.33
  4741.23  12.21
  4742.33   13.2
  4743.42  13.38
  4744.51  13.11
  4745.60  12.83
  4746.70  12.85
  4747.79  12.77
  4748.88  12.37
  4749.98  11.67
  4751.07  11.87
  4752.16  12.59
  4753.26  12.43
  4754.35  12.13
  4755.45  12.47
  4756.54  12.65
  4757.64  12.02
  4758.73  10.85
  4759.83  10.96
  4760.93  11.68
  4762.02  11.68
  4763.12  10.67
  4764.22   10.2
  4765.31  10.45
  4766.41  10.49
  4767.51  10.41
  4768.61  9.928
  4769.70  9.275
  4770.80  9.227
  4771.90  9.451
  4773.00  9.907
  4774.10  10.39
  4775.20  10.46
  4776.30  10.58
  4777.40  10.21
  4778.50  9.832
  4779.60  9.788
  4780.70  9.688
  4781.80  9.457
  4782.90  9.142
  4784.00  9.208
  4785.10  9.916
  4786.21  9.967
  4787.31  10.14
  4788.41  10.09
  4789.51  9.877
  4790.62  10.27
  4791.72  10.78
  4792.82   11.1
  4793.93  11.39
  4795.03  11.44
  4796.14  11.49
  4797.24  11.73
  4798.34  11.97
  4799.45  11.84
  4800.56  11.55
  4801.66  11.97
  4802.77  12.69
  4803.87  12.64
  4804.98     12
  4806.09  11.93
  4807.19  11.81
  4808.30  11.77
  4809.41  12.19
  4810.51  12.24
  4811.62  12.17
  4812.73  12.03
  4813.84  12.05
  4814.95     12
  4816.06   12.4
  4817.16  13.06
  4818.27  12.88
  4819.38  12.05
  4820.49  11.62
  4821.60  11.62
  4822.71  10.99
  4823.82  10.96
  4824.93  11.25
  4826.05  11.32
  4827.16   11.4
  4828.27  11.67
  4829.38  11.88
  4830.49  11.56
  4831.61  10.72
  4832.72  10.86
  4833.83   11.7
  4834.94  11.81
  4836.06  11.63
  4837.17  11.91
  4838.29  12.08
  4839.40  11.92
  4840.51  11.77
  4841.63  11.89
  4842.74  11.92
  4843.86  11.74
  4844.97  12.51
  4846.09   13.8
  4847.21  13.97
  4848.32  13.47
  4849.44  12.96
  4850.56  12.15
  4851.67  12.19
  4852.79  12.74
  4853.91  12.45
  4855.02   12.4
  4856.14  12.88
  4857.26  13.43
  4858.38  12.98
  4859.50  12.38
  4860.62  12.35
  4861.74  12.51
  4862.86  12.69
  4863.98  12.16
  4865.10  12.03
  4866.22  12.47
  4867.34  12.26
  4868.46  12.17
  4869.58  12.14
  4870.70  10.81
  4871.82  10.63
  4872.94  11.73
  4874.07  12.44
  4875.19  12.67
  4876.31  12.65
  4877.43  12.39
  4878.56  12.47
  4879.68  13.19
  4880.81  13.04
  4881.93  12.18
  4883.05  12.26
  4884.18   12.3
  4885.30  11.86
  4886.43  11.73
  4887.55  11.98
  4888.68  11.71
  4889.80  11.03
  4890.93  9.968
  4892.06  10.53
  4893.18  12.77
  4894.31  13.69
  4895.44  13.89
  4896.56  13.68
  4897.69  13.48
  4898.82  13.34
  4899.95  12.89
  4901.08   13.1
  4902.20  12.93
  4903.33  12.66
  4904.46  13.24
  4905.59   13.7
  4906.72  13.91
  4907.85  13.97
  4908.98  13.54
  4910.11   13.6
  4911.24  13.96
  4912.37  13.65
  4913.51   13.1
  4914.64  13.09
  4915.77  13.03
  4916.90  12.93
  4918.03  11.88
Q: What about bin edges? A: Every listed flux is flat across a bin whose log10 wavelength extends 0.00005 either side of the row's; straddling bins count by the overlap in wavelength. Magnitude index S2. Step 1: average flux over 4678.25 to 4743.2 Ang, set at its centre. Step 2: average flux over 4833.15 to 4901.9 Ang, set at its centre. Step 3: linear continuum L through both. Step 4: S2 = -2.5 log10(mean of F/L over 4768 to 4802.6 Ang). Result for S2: 0.19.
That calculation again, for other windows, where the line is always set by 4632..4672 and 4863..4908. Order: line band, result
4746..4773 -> 0.12 mag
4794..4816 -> 0.05 mag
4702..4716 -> 0.01 mag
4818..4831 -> 0.08 mag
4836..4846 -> 0.04 mag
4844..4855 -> -0.03 mag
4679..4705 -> 0.02 mag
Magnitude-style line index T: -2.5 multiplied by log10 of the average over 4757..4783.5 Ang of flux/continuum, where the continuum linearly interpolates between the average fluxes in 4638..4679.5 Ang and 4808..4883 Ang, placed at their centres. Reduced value 0.20 mag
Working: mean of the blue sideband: 12.7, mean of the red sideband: 12.2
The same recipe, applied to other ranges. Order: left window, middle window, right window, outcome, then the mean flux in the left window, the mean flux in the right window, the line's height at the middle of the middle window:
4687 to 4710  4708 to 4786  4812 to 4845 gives 0.05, 12.6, 11.8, 12.3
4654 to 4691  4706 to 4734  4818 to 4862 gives -0.01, 12.7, 12.1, 12.5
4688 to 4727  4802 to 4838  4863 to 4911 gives 0.07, 12.8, 12.5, 12.6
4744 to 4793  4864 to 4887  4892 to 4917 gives 0.05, 10.8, 13.3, 12.8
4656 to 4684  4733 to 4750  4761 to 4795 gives -0.15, 12.7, 10.2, 11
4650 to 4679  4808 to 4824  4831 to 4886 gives 0.03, 12.9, 12.3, 12.4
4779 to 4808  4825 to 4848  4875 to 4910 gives -0.02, 10.9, 12.7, 11.7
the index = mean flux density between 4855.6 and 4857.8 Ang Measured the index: 13.1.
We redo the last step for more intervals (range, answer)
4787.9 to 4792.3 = 10.3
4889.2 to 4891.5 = 10.5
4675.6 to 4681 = 12.6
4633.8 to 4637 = 13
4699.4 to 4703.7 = 11.8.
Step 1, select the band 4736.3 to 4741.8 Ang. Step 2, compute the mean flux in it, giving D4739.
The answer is 12.4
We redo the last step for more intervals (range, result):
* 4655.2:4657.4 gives 13.6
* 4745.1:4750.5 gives 12.5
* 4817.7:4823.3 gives 11.8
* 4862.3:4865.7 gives 12.3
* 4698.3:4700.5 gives 12.7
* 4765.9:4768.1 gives 10.4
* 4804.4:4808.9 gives 11.9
